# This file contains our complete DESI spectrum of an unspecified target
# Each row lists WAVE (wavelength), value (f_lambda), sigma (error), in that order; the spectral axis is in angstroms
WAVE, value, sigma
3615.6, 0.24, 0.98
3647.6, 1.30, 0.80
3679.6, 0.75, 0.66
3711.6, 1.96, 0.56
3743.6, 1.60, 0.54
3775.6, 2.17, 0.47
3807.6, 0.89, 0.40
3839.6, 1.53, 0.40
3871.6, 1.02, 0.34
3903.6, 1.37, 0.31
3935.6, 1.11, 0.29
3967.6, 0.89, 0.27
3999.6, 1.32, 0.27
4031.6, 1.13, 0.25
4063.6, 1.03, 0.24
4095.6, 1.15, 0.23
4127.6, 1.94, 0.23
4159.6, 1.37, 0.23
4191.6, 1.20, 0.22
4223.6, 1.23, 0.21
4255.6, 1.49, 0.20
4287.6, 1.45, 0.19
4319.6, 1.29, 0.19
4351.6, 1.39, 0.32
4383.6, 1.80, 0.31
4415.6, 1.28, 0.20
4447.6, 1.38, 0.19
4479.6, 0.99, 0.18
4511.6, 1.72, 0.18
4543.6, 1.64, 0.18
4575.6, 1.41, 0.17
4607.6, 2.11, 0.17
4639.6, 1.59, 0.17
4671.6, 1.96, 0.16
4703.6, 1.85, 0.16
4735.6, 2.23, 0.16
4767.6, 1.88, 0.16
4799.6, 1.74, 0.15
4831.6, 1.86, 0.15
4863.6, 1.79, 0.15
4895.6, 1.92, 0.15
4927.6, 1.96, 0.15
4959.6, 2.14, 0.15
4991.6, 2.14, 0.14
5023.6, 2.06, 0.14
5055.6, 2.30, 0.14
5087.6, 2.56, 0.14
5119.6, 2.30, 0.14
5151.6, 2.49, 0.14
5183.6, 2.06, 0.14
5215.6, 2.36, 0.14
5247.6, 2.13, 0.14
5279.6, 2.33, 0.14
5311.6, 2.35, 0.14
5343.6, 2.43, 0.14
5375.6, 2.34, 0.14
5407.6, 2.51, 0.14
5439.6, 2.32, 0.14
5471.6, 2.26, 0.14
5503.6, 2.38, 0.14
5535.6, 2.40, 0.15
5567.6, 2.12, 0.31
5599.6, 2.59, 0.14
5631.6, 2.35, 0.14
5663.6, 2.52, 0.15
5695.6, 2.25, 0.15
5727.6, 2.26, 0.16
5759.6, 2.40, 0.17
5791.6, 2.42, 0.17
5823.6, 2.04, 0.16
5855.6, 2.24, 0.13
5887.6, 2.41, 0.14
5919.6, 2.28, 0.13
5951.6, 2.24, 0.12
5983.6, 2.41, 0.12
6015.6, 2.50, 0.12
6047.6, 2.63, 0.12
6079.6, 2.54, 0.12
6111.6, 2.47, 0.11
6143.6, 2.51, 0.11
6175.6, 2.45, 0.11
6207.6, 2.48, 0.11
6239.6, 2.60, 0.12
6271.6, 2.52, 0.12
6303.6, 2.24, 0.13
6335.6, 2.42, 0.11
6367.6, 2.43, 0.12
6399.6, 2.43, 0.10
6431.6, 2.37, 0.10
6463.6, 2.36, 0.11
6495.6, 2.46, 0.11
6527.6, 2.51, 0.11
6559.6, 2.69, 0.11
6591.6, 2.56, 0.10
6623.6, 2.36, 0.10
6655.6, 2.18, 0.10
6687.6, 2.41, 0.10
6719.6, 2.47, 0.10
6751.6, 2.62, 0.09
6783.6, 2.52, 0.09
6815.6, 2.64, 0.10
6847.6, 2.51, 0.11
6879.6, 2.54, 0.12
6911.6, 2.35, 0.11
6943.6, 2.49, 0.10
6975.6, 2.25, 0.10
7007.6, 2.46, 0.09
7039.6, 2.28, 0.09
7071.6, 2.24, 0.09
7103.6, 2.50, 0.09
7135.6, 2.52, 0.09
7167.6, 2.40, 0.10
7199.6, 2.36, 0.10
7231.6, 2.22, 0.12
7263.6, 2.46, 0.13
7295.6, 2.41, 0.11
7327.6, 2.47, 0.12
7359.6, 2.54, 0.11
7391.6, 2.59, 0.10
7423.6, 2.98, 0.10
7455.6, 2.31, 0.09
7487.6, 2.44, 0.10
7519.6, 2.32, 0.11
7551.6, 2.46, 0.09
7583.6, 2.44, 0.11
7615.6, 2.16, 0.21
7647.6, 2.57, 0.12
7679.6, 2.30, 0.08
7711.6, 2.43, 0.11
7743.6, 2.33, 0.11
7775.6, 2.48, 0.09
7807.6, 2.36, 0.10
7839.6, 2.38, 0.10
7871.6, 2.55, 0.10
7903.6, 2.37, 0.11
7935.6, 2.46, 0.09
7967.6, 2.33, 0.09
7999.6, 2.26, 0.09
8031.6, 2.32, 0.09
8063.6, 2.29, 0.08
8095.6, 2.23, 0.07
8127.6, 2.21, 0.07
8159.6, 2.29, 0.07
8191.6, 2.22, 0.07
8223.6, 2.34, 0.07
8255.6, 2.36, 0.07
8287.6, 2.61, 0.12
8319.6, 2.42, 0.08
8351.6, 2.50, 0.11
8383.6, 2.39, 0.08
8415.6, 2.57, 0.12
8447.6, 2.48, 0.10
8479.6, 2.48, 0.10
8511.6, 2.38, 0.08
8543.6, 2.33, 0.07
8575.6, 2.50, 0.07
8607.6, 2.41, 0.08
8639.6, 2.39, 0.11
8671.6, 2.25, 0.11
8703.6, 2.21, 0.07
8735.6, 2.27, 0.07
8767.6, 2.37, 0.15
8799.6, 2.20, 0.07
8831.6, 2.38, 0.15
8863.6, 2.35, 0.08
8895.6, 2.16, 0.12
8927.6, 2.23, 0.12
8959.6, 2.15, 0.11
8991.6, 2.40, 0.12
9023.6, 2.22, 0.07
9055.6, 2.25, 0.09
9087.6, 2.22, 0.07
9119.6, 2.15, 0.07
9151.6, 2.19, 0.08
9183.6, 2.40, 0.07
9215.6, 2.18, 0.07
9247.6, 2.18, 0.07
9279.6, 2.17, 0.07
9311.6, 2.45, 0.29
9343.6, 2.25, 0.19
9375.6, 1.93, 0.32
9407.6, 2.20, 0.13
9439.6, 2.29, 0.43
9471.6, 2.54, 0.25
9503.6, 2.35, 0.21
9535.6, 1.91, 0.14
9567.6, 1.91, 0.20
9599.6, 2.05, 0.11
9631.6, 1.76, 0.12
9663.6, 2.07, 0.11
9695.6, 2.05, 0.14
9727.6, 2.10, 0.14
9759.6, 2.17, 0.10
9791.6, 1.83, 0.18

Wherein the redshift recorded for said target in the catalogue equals 0.13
